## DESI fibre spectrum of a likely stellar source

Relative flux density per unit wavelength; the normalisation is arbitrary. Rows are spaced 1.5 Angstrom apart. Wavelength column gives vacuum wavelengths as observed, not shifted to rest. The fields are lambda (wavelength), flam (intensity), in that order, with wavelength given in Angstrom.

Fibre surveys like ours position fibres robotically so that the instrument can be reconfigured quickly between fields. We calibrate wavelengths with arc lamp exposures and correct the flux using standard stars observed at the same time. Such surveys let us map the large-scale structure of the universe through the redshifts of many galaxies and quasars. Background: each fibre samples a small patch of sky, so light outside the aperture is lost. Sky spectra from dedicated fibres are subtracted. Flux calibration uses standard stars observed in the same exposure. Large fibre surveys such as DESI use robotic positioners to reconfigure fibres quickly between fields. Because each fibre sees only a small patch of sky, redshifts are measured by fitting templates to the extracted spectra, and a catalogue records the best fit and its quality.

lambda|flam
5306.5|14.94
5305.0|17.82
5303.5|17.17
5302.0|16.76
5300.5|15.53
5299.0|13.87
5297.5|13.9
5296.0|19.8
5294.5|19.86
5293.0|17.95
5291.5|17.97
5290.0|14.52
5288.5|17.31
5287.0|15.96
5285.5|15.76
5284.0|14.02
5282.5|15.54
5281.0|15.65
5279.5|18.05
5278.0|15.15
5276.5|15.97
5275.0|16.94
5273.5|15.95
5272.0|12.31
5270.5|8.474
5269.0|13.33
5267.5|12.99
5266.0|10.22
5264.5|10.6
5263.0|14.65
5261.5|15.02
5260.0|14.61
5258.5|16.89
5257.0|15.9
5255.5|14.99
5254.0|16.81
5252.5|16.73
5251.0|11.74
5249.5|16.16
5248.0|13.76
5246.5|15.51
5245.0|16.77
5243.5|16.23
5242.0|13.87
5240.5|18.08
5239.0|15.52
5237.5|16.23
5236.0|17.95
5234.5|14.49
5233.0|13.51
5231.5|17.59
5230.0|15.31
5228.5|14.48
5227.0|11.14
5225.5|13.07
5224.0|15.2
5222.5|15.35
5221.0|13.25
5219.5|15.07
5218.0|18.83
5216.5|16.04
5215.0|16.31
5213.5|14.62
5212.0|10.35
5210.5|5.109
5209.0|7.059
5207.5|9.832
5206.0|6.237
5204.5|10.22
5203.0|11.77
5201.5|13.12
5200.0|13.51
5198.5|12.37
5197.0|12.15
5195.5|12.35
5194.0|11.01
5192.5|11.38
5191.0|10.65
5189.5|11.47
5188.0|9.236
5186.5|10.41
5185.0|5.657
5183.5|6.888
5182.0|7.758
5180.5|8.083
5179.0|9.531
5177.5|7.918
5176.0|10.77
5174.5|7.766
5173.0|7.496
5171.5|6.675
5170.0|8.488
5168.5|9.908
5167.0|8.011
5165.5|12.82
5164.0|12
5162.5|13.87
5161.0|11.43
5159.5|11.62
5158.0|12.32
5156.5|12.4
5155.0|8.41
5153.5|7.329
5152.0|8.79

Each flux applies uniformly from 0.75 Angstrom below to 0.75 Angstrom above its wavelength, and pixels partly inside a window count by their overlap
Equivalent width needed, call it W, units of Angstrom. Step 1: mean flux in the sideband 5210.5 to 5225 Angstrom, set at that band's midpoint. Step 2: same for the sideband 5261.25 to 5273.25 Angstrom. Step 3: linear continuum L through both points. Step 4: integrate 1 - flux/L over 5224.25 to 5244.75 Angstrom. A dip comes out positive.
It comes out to -2.3 Angstrom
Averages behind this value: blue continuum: 14.5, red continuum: 12.2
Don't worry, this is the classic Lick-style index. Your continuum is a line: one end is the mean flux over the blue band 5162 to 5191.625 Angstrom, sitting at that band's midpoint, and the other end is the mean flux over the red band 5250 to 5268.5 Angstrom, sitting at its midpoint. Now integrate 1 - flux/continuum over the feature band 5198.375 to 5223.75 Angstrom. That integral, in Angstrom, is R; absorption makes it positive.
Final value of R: -2.20 Angstrom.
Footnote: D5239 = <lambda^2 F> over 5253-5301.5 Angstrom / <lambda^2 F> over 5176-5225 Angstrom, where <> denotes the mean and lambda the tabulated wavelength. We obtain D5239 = 1.4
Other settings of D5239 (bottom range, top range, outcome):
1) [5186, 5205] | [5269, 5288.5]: 1.34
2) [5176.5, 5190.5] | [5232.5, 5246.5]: 1.88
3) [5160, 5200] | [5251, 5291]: 1.54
